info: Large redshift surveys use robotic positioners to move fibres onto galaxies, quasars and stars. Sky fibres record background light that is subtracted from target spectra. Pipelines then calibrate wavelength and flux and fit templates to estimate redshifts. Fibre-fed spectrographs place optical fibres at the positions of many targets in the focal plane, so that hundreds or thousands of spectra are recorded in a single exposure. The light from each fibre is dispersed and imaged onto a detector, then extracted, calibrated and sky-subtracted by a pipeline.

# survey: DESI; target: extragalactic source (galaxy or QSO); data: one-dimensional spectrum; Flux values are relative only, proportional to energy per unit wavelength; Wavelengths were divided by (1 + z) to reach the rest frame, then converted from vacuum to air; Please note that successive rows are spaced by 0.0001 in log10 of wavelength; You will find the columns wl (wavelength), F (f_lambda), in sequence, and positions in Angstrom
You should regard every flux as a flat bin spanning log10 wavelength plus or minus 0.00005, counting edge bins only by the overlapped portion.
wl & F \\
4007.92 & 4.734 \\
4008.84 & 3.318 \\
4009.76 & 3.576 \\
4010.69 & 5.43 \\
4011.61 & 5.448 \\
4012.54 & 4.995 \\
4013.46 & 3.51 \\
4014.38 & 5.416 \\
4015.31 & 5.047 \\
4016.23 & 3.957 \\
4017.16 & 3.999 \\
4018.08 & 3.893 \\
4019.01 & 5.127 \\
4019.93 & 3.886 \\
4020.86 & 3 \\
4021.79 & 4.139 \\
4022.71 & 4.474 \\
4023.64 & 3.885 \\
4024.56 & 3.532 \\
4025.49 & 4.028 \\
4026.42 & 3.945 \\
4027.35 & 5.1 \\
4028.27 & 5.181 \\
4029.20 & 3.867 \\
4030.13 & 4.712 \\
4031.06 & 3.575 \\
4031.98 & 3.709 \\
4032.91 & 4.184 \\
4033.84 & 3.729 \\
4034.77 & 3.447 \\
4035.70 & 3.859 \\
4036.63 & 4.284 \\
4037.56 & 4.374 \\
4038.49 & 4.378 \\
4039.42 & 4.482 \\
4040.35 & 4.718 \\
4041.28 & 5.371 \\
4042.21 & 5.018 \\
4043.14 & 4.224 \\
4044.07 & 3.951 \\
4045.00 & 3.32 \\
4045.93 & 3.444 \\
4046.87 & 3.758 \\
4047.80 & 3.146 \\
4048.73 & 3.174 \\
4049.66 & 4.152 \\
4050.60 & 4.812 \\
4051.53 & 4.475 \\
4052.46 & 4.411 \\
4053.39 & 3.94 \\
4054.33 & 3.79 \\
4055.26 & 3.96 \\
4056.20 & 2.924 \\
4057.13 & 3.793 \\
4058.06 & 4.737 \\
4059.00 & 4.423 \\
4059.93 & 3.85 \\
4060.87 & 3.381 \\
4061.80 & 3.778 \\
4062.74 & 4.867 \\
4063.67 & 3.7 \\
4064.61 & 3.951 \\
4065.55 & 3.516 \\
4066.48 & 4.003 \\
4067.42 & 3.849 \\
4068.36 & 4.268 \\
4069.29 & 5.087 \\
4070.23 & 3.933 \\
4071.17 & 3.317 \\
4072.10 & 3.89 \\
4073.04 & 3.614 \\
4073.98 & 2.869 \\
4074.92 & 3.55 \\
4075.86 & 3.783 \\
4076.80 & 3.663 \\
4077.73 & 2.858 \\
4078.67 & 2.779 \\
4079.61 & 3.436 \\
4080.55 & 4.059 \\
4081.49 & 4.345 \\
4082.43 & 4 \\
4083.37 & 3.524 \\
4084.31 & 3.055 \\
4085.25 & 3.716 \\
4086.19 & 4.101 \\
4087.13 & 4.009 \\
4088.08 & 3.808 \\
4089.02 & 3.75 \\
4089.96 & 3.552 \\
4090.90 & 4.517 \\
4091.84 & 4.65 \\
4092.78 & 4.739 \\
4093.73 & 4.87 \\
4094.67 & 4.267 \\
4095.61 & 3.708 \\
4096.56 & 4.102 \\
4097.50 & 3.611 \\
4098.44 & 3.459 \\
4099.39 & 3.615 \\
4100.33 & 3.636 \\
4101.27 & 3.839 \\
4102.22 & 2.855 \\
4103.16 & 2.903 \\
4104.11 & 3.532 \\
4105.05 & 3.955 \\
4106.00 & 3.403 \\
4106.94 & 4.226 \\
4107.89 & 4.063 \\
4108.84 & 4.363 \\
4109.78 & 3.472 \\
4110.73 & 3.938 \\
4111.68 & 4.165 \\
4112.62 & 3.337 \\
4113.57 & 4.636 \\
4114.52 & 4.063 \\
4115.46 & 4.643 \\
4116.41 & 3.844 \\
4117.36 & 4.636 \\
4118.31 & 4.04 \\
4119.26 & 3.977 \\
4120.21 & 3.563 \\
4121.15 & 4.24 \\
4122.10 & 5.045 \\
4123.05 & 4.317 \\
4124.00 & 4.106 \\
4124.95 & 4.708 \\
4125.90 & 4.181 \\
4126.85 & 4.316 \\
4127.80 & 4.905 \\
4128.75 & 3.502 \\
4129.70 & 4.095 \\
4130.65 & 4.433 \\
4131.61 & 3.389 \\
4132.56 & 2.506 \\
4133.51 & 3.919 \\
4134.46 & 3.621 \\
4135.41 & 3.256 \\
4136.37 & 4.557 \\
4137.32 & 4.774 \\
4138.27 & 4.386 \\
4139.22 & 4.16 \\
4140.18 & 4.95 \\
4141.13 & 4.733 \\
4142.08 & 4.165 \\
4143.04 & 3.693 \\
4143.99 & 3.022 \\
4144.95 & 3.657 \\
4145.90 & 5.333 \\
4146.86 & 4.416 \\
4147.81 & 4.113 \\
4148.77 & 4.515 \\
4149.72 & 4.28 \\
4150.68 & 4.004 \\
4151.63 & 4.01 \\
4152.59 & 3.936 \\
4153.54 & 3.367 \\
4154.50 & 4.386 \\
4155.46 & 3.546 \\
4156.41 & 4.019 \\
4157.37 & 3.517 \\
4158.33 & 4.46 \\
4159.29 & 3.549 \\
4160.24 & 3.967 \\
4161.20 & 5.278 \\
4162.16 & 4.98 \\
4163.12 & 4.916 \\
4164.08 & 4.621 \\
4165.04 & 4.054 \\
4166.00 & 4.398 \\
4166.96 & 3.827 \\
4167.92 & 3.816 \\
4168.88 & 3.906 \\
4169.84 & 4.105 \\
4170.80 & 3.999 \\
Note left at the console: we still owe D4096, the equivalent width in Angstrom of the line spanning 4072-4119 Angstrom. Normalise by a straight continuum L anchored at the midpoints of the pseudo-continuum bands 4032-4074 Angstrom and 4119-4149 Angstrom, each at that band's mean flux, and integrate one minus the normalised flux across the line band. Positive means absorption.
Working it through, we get 2.9 Angstrom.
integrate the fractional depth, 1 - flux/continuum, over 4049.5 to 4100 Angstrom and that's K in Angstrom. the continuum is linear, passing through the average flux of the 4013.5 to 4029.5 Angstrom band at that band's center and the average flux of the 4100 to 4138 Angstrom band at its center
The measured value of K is 2.4 Angstrom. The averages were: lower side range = 4.25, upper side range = 3.98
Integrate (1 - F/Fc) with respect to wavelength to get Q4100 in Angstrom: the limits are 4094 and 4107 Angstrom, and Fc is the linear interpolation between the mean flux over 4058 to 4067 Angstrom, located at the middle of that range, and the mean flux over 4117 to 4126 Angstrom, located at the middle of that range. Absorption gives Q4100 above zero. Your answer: 1.6 Angstrom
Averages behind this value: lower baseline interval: 3.98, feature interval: 3.65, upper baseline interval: 4.28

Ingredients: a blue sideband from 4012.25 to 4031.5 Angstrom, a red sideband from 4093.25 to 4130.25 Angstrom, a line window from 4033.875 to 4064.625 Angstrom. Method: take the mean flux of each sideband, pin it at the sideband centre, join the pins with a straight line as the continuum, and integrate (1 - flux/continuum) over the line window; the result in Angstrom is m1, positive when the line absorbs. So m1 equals 0.87 Angstrom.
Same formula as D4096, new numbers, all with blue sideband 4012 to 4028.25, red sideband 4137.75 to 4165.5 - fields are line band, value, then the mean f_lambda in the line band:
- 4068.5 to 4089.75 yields 2.72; 3.7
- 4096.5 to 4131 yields 1.91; 3.99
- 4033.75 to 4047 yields 0.23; 4.18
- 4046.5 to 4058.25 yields 0.94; 3.91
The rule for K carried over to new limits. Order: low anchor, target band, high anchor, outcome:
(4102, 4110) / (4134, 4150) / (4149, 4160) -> -1.4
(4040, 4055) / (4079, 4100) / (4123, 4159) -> 0.8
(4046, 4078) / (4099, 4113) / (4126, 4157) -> 1.0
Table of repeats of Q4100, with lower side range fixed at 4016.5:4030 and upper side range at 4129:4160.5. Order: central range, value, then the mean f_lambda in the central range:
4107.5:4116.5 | 0.0 Angstrom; 4.06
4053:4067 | 0.7 Angstrom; 3.91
